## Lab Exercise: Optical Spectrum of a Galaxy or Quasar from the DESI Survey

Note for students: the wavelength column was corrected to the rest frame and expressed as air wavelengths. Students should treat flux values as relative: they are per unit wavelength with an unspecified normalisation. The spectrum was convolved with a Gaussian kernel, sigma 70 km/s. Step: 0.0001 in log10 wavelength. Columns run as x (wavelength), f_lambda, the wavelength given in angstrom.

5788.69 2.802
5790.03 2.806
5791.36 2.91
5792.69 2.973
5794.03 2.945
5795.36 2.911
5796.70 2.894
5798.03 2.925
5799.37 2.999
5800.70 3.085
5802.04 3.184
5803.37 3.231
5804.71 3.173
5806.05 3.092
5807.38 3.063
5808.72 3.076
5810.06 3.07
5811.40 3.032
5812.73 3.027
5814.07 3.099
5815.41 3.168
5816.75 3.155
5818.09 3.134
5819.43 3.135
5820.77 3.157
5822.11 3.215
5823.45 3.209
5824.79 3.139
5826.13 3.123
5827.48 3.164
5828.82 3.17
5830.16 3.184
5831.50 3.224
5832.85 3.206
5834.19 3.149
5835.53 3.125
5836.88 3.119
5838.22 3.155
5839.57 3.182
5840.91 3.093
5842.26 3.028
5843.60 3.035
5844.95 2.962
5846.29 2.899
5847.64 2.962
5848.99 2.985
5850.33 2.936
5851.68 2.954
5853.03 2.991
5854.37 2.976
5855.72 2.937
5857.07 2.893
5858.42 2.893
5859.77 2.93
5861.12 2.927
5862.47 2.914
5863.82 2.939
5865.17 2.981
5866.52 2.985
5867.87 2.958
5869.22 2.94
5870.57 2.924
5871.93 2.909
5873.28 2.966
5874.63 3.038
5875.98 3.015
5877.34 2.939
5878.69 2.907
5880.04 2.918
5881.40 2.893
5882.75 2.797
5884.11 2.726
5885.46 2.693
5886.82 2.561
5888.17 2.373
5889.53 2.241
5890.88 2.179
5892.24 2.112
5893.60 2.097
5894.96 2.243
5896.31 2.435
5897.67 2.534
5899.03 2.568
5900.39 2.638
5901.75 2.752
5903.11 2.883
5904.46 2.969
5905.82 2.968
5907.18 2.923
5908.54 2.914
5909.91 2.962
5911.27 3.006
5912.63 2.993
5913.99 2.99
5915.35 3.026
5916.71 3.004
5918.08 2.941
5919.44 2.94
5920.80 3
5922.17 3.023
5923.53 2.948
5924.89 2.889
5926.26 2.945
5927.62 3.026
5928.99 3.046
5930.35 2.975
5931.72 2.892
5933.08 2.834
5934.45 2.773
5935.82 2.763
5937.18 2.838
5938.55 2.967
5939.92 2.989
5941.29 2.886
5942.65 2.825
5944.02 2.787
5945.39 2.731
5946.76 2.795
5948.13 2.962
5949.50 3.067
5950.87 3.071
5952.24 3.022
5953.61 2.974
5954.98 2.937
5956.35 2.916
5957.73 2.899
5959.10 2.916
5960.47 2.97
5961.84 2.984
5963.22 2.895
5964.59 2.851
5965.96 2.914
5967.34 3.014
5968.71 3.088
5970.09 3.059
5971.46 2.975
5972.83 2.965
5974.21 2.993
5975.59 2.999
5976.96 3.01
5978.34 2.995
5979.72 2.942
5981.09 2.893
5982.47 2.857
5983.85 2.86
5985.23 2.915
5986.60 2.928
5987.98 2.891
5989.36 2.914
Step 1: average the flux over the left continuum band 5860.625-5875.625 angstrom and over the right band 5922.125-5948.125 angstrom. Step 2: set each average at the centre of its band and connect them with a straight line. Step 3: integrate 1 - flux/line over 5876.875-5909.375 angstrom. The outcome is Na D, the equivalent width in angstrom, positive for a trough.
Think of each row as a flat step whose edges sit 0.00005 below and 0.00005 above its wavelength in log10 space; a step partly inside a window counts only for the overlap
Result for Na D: 3.3 angstrom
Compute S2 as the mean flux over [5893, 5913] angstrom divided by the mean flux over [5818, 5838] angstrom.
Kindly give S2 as 0.86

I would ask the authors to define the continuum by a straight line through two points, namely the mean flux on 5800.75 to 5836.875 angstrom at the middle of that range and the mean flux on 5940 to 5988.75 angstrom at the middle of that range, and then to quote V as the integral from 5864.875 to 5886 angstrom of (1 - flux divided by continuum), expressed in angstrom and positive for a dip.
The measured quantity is 1.0 angstrom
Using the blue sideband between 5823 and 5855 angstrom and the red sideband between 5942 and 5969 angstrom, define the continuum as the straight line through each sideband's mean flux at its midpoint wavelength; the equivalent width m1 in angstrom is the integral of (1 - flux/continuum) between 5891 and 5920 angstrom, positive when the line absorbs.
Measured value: 2.4 angstrom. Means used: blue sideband 3.08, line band 2.74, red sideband 2.93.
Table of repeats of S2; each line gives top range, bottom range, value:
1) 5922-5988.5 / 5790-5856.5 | 0.96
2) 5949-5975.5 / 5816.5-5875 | 0.98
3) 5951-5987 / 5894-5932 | 1.03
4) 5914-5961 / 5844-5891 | 1.02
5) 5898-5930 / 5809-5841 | 0.93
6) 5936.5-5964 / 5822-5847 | 0.94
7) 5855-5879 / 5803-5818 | 0.95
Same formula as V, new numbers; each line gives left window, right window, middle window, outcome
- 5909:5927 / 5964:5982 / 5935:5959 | 0.5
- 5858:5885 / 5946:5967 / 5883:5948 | 3.4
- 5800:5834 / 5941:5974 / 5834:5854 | 0.4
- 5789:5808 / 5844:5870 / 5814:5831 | -1.0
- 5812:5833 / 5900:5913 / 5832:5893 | 2.9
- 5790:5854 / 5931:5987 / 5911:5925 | -0.1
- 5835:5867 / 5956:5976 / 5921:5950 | 0.6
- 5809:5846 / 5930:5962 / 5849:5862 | 0.6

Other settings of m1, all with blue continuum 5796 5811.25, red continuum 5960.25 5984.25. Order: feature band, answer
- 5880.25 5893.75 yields 2.3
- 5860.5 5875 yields 0.4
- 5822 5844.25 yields -0.7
